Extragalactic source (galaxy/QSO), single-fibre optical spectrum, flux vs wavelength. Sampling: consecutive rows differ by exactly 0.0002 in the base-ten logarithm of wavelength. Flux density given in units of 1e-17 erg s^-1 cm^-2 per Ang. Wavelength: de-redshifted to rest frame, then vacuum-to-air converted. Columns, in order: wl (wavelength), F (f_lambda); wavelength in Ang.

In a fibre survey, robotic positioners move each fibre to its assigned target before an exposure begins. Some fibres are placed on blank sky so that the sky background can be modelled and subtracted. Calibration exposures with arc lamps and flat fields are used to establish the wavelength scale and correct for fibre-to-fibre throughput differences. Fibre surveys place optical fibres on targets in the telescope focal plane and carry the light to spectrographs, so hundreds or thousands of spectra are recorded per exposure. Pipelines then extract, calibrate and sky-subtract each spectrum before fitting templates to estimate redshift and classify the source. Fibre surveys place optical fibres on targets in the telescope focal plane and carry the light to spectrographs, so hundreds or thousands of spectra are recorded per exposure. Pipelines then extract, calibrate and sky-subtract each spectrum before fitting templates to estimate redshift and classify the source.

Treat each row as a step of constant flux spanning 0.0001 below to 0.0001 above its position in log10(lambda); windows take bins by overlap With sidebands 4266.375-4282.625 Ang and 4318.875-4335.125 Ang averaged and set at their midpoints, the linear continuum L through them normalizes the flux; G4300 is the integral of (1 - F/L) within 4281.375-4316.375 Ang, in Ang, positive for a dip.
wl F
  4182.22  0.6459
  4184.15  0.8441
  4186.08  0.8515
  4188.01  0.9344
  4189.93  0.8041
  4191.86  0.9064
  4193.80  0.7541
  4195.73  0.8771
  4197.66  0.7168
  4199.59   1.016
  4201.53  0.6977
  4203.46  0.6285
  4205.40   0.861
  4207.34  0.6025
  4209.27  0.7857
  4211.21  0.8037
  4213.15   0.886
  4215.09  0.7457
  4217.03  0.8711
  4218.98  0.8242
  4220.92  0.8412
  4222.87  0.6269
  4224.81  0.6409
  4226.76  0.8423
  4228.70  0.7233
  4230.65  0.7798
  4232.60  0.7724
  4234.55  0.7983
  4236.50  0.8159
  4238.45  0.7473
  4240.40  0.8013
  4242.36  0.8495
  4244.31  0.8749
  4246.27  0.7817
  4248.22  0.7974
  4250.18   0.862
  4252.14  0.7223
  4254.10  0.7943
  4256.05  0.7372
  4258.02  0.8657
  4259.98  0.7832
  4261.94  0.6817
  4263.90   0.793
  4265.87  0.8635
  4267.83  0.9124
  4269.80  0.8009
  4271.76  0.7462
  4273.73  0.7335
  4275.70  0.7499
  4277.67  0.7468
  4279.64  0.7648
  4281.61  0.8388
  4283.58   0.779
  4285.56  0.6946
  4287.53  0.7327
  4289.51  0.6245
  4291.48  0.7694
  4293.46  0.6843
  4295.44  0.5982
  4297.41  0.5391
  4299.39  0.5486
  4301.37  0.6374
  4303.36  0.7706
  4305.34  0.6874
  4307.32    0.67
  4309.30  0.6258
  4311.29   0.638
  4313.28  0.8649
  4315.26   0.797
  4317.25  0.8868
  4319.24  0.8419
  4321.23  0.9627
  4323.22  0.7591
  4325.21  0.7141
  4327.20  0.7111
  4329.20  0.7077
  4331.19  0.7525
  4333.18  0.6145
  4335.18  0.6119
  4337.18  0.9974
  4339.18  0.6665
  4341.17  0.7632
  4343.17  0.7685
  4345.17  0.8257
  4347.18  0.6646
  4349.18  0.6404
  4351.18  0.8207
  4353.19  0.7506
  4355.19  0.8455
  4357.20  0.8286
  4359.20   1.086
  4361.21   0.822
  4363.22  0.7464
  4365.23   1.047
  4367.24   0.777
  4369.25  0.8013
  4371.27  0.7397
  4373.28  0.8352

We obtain 3.5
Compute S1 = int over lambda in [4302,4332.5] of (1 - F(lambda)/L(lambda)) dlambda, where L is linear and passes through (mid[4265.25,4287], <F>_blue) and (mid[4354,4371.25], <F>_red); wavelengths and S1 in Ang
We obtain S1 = 2.35 Ang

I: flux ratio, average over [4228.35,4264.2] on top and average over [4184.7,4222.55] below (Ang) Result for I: 1.0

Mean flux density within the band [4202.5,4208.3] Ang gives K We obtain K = 0.697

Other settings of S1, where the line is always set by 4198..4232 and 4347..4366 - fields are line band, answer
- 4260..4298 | 2.67 Ang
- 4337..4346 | 0.41 Ang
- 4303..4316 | 1.49 Ang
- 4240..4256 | -0.40 Ang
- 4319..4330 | 0.50 Ang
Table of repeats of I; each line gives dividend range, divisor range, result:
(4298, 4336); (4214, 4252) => 0.92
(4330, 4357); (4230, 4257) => 0.94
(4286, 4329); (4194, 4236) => 0.92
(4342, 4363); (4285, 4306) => 1.21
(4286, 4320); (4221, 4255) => 0.90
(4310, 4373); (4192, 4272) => 1.00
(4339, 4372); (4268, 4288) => 1.05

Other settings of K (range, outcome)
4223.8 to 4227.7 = 0.74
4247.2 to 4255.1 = 0.795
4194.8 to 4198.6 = 0.797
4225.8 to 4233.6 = 0.78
